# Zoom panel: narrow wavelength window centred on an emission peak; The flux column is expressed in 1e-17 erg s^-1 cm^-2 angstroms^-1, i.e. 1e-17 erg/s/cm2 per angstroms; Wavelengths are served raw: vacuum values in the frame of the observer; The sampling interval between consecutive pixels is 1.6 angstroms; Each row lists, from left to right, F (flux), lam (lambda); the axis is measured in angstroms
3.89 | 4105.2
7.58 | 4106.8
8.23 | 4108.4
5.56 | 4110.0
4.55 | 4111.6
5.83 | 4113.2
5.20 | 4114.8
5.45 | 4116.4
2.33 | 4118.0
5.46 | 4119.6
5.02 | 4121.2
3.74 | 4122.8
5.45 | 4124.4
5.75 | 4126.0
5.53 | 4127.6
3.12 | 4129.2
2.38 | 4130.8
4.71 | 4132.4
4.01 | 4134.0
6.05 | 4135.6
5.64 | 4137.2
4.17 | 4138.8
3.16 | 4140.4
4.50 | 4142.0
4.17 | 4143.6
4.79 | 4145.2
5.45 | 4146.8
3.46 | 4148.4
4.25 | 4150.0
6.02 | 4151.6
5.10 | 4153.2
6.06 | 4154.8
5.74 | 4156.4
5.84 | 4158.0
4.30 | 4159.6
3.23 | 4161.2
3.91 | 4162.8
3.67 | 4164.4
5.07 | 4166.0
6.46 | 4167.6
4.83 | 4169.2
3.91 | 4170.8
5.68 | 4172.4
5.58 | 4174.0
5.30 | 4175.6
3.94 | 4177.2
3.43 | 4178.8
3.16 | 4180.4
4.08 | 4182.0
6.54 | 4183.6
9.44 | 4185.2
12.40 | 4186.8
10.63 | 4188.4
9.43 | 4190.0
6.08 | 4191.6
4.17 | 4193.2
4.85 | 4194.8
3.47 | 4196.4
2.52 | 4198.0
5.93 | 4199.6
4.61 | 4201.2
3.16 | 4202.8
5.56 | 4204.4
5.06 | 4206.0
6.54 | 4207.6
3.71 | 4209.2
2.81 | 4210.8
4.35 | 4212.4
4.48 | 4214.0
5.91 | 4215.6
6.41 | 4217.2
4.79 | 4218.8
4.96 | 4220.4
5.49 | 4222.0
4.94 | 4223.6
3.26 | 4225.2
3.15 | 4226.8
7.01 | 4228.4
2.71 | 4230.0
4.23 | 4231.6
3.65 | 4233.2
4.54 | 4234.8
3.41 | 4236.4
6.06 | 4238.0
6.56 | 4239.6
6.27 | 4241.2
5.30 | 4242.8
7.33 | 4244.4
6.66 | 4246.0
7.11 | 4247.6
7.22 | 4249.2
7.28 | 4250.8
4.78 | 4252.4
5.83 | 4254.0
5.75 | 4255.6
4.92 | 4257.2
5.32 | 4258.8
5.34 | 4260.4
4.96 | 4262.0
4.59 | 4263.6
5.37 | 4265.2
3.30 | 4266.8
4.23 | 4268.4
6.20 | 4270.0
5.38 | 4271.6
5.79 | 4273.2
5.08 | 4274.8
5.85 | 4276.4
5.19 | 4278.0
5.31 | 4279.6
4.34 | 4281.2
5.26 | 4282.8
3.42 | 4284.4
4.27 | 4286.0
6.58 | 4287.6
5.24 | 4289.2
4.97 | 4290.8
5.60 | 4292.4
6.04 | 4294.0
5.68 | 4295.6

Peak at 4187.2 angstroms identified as [O II]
